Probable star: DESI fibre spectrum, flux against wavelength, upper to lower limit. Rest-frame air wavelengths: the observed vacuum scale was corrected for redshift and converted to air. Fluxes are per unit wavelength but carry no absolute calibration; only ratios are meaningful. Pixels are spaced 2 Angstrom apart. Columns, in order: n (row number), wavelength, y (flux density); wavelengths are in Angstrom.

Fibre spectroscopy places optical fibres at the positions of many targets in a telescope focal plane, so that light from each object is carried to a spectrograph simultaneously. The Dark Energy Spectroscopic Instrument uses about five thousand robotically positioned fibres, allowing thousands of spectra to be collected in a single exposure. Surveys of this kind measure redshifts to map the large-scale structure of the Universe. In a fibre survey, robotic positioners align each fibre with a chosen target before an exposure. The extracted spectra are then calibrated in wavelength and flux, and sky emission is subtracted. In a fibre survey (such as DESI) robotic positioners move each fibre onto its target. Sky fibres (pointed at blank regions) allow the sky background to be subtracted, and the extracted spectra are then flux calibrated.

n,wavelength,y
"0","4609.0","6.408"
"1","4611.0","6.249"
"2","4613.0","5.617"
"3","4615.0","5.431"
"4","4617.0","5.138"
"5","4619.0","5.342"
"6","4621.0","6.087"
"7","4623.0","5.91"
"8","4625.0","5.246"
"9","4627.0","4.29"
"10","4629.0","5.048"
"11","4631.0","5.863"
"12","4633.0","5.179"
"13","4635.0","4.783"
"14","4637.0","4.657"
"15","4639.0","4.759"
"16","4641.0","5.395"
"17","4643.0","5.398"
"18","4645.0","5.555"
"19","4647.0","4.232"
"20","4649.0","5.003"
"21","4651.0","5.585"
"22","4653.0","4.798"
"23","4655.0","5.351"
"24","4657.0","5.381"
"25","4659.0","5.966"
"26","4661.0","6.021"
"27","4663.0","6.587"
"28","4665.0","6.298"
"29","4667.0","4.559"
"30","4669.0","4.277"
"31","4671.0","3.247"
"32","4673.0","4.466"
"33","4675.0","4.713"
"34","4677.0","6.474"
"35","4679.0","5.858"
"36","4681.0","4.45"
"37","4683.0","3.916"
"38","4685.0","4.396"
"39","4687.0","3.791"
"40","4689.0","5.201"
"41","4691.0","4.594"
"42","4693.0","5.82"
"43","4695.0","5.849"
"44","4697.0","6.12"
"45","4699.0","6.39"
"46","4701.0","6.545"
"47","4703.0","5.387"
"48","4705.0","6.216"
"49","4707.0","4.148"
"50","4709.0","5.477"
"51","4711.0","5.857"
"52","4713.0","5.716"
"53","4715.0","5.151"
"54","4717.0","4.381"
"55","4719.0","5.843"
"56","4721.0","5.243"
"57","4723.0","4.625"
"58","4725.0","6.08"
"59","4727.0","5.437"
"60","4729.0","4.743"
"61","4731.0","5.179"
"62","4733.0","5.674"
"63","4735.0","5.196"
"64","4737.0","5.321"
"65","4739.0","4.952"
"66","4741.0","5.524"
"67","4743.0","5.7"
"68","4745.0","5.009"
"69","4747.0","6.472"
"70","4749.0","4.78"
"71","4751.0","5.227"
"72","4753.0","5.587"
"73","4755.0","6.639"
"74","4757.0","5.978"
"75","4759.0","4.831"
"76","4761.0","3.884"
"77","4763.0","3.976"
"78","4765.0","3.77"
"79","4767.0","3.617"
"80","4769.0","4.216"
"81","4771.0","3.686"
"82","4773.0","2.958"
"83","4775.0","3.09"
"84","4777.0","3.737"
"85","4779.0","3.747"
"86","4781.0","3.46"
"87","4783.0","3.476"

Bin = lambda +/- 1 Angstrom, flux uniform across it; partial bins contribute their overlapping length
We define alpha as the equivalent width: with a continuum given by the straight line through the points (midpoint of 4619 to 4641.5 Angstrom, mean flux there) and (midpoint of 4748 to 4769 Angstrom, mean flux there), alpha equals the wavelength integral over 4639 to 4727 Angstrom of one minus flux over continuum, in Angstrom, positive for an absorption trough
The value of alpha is -3.9 Angstrom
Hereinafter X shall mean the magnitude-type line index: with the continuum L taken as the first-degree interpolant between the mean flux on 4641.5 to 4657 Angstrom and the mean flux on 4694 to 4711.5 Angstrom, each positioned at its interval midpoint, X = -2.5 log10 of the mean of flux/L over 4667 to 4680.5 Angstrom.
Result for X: 0.136 mag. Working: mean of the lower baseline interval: 5.16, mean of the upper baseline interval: 5.77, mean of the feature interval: 4.8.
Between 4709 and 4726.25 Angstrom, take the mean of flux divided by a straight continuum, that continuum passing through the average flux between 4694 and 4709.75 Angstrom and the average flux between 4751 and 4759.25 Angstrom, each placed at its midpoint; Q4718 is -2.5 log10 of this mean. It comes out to 0.08 mag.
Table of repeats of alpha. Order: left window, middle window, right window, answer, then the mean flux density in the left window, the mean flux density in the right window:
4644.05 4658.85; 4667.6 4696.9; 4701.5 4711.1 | 2.73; 5.18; 5.43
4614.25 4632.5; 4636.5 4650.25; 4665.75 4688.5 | 0.15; 5.37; 4.59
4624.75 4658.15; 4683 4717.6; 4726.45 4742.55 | -0.83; 5.09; 5.26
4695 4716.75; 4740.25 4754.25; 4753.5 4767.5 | -1.49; 5.66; 4.74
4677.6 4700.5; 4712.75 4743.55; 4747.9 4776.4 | -3.21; 5.18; 4.44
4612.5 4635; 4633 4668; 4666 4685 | -2.37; 5.35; 4.65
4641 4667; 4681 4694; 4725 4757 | 2.05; 5.47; 5.47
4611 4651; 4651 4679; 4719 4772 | -0.46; 5.24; 5.07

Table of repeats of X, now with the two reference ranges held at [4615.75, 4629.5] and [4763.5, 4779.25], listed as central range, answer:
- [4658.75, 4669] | -0.18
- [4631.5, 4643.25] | 0.02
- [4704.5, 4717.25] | -0.23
